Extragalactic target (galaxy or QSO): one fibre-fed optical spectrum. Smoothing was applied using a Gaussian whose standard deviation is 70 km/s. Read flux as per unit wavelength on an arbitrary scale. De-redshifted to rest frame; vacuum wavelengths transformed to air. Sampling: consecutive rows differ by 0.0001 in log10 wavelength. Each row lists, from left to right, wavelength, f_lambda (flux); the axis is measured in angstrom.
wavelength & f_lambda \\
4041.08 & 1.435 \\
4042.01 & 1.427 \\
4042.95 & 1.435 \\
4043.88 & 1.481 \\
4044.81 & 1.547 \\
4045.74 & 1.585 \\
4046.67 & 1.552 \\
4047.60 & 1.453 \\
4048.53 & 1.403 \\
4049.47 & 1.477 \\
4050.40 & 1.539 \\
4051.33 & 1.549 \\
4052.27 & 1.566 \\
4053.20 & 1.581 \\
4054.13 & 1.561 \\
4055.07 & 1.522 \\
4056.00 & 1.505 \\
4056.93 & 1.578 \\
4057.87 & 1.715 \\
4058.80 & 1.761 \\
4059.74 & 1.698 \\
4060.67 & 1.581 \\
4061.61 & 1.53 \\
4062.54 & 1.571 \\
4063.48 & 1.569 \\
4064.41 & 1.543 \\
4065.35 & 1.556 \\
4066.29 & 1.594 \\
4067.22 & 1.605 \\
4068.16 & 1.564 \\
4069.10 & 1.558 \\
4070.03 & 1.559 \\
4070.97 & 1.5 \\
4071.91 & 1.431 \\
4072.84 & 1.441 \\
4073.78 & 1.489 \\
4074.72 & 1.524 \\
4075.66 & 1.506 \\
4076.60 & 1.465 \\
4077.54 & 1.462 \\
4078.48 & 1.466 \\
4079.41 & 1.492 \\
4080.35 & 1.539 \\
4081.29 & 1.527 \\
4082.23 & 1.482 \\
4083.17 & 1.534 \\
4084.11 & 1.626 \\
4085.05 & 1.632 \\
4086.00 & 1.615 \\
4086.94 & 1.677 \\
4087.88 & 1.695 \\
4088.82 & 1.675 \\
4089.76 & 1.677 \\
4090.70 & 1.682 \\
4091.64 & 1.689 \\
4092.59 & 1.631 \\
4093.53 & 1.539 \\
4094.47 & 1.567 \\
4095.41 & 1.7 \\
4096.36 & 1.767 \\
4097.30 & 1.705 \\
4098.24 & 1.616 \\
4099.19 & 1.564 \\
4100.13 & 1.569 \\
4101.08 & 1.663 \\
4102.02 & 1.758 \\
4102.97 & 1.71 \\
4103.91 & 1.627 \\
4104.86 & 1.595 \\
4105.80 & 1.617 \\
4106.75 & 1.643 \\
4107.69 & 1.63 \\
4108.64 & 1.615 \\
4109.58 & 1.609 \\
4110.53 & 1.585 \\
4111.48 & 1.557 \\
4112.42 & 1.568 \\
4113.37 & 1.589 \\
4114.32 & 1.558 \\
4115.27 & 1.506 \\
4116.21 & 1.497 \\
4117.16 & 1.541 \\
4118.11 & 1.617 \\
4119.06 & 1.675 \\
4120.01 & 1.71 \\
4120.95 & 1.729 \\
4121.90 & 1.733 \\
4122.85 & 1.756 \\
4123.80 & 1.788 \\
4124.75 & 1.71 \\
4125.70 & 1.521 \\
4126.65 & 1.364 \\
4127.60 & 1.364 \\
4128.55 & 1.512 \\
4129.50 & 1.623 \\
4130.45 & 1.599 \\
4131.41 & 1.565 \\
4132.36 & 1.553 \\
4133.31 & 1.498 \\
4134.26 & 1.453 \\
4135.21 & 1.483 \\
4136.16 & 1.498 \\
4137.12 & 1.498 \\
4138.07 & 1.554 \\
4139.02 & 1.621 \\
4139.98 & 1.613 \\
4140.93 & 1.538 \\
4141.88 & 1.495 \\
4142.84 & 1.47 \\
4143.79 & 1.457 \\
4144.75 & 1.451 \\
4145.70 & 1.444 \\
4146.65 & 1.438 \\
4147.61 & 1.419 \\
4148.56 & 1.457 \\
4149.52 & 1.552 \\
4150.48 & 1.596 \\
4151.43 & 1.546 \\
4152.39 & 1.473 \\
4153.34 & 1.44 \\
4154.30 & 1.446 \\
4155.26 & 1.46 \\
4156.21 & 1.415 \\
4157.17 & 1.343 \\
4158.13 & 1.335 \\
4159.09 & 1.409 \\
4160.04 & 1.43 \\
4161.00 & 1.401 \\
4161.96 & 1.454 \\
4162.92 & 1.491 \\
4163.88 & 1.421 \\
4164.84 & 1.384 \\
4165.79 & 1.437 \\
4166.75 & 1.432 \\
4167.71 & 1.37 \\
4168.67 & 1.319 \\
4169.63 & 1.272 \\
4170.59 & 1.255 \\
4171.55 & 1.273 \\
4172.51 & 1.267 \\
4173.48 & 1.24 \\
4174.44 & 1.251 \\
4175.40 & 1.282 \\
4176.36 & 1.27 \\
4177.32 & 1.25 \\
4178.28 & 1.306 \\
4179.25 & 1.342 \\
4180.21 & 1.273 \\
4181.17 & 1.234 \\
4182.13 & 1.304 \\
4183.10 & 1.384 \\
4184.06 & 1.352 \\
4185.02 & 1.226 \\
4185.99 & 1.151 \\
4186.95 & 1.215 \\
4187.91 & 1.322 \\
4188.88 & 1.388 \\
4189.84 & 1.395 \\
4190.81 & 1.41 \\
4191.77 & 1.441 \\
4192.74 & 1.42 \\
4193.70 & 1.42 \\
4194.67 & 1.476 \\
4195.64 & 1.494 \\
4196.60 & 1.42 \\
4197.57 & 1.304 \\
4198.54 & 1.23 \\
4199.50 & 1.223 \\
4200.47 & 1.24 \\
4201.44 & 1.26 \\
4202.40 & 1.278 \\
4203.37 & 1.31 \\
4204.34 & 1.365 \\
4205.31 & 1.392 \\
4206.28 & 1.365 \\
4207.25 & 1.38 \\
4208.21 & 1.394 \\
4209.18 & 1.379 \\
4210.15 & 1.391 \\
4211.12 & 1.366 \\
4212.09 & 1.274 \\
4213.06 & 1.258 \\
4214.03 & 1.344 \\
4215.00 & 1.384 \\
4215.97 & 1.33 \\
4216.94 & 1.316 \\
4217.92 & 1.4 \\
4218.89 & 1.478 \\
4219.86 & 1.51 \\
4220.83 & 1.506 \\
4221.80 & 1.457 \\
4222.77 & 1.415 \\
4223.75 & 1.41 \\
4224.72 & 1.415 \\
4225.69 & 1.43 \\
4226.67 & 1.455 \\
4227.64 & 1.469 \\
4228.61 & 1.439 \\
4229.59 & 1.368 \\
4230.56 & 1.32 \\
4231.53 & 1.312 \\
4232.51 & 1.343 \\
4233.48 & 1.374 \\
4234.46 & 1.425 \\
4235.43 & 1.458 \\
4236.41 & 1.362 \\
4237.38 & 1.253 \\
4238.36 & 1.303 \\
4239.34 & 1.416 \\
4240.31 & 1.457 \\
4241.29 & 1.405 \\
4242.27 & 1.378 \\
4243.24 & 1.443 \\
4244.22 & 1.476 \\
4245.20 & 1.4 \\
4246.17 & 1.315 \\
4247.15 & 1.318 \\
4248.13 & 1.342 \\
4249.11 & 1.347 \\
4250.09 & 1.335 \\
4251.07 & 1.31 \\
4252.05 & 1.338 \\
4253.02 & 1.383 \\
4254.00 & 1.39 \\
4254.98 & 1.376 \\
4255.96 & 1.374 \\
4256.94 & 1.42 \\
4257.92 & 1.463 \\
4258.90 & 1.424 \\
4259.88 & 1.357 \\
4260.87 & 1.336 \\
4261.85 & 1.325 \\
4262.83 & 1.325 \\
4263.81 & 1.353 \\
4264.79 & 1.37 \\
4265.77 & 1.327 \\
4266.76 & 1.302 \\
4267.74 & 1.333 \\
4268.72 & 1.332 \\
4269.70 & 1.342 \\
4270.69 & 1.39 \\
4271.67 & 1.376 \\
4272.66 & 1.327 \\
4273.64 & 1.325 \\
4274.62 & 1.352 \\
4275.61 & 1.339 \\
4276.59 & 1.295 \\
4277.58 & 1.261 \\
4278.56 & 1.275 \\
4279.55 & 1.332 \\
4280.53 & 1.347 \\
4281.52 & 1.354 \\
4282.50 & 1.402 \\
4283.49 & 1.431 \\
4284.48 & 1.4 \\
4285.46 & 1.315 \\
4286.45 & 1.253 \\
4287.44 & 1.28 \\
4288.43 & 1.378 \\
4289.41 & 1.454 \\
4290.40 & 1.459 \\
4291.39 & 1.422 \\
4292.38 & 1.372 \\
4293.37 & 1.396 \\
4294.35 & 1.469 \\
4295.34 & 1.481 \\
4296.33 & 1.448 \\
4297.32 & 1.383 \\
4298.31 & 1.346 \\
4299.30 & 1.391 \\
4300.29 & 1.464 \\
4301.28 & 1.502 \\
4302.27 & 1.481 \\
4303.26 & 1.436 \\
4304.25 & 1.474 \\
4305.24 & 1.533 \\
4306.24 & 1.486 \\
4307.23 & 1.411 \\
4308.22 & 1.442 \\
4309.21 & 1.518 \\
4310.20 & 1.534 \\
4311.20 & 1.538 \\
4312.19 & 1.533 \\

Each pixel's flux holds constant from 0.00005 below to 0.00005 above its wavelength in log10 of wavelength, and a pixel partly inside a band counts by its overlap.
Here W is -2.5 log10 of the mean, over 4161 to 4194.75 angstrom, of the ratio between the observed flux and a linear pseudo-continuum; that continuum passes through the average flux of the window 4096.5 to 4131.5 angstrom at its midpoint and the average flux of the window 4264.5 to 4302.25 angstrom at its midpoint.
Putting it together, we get 0.14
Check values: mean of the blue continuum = 1.61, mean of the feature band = 1.33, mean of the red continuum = 1.37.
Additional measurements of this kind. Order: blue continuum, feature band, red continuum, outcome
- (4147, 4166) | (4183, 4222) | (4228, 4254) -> 0.04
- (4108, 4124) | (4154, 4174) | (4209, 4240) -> 0.11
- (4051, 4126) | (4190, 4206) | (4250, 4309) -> 0.09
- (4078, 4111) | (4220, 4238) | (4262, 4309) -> 0.04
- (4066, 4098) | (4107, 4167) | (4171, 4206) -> -0.06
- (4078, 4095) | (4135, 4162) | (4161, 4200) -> -0.04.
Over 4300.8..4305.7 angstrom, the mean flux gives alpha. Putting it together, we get 1.49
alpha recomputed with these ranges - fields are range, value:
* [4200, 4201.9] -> 1.25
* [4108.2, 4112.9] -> 1.59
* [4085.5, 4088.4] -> 1.66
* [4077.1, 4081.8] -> 1.5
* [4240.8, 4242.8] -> 1.39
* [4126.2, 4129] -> 1.41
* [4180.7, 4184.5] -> 1.32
